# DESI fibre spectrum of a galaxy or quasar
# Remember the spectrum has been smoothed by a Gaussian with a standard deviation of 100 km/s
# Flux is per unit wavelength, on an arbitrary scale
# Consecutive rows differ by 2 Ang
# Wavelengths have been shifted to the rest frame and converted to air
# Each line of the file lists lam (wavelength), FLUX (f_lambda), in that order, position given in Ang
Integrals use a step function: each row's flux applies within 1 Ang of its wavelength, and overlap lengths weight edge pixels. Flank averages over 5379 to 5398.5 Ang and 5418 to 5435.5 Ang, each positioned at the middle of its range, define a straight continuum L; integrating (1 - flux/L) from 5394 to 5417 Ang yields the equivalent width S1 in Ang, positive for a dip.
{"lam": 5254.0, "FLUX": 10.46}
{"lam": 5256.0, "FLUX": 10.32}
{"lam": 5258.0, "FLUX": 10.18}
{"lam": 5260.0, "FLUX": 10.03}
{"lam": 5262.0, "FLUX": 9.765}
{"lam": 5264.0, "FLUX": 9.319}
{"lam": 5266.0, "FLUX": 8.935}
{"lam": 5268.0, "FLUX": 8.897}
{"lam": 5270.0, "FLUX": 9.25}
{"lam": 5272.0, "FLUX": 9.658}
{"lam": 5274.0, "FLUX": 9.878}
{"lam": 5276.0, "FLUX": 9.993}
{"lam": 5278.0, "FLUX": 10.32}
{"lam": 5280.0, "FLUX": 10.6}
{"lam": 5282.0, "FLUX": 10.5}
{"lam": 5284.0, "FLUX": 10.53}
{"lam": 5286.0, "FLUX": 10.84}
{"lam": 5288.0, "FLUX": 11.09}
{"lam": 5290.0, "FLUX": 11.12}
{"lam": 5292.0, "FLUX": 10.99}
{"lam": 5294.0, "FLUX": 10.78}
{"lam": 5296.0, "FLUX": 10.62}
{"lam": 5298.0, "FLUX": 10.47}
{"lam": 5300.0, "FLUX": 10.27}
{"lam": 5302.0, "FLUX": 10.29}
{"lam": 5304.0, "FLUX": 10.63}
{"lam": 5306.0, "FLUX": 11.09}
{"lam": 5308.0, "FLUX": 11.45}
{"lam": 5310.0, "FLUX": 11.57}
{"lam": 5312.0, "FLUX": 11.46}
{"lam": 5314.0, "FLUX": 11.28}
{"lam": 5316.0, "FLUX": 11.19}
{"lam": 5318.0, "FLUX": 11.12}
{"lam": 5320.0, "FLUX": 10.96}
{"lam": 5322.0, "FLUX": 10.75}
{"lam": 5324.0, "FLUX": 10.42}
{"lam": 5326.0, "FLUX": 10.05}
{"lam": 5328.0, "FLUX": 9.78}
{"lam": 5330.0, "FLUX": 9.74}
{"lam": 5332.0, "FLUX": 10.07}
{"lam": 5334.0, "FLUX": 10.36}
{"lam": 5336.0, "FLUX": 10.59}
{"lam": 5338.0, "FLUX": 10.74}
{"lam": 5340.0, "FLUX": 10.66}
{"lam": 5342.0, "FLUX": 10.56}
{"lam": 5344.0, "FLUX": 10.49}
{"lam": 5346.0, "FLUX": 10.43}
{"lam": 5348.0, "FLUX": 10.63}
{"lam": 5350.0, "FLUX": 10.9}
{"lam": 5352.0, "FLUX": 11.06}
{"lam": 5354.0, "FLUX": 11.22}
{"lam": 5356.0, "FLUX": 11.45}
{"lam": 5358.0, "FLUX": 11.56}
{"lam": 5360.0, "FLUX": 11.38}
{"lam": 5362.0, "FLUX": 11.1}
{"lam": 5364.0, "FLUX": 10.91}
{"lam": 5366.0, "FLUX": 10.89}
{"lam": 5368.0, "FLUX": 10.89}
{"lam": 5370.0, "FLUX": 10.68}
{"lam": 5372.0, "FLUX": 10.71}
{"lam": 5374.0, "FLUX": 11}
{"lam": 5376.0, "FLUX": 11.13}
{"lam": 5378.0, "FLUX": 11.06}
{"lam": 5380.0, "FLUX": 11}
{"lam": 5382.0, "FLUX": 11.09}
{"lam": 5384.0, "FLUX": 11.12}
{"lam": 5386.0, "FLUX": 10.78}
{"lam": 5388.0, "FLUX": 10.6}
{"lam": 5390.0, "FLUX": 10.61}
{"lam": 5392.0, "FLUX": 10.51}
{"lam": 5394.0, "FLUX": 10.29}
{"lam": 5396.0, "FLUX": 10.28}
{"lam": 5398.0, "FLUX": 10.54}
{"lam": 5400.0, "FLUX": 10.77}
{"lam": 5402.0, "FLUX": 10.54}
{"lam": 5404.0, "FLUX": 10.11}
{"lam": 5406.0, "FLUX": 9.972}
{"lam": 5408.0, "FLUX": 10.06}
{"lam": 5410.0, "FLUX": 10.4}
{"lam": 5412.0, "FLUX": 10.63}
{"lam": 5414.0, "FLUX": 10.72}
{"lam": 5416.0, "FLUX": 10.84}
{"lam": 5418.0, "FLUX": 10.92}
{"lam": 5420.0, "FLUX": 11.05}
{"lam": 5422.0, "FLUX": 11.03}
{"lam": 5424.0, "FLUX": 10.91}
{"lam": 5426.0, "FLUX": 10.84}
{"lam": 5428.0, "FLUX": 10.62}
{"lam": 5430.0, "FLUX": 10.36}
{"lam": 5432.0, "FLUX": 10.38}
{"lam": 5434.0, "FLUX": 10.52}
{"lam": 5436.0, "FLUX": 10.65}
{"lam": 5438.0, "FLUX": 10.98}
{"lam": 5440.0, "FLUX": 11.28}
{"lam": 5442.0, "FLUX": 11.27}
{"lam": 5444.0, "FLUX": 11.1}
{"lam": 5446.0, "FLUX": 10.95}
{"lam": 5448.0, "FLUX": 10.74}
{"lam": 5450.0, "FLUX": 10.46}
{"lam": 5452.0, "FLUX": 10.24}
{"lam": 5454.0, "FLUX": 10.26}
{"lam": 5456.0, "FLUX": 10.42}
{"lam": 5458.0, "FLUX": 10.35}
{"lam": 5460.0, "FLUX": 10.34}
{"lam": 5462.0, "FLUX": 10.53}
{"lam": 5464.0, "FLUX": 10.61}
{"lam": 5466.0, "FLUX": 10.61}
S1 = 0.6 Ang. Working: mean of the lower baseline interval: 10.7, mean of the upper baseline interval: 10.7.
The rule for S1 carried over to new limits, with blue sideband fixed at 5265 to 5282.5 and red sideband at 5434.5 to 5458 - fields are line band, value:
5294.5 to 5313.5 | -1.81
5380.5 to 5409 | -0.23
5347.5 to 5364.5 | -1.55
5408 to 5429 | -0.36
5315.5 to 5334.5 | -0.71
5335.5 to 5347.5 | -0.52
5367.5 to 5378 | -0.59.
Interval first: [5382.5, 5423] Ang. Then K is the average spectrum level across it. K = 10.6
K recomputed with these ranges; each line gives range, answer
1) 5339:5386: 10.9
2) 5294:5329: 10.8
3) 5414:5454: 10.8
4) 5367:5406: 10.7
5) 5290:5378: 10.8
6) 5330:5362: 10.8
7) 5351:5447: 10.8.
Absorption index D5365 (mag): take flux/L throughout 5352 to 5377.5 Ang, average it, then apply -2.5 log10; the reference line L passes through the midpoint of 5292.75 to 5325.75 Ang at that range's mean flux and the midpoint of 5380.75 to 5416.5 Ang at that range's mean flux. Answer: -0.04 mag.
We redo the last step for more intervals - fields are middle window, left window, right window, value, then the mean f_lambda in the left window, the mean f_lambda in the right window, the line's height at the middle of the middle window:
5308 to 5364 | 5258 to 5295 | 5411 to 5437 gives -0.044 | 10.1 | 10.7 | 10.4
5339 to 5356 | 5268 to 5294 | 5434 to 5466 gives -0.031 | 10.4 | 10.7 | 10.5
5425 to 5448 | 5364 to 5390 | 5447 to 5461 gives -0.030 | 10.9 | 10.4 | 10.5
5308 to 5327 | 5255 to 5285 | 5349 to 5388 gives -0.058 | 9.88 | 11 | 10.4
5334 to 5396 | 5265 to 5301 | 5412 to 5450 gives -0.028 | 10.3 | 10.8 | 10.6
